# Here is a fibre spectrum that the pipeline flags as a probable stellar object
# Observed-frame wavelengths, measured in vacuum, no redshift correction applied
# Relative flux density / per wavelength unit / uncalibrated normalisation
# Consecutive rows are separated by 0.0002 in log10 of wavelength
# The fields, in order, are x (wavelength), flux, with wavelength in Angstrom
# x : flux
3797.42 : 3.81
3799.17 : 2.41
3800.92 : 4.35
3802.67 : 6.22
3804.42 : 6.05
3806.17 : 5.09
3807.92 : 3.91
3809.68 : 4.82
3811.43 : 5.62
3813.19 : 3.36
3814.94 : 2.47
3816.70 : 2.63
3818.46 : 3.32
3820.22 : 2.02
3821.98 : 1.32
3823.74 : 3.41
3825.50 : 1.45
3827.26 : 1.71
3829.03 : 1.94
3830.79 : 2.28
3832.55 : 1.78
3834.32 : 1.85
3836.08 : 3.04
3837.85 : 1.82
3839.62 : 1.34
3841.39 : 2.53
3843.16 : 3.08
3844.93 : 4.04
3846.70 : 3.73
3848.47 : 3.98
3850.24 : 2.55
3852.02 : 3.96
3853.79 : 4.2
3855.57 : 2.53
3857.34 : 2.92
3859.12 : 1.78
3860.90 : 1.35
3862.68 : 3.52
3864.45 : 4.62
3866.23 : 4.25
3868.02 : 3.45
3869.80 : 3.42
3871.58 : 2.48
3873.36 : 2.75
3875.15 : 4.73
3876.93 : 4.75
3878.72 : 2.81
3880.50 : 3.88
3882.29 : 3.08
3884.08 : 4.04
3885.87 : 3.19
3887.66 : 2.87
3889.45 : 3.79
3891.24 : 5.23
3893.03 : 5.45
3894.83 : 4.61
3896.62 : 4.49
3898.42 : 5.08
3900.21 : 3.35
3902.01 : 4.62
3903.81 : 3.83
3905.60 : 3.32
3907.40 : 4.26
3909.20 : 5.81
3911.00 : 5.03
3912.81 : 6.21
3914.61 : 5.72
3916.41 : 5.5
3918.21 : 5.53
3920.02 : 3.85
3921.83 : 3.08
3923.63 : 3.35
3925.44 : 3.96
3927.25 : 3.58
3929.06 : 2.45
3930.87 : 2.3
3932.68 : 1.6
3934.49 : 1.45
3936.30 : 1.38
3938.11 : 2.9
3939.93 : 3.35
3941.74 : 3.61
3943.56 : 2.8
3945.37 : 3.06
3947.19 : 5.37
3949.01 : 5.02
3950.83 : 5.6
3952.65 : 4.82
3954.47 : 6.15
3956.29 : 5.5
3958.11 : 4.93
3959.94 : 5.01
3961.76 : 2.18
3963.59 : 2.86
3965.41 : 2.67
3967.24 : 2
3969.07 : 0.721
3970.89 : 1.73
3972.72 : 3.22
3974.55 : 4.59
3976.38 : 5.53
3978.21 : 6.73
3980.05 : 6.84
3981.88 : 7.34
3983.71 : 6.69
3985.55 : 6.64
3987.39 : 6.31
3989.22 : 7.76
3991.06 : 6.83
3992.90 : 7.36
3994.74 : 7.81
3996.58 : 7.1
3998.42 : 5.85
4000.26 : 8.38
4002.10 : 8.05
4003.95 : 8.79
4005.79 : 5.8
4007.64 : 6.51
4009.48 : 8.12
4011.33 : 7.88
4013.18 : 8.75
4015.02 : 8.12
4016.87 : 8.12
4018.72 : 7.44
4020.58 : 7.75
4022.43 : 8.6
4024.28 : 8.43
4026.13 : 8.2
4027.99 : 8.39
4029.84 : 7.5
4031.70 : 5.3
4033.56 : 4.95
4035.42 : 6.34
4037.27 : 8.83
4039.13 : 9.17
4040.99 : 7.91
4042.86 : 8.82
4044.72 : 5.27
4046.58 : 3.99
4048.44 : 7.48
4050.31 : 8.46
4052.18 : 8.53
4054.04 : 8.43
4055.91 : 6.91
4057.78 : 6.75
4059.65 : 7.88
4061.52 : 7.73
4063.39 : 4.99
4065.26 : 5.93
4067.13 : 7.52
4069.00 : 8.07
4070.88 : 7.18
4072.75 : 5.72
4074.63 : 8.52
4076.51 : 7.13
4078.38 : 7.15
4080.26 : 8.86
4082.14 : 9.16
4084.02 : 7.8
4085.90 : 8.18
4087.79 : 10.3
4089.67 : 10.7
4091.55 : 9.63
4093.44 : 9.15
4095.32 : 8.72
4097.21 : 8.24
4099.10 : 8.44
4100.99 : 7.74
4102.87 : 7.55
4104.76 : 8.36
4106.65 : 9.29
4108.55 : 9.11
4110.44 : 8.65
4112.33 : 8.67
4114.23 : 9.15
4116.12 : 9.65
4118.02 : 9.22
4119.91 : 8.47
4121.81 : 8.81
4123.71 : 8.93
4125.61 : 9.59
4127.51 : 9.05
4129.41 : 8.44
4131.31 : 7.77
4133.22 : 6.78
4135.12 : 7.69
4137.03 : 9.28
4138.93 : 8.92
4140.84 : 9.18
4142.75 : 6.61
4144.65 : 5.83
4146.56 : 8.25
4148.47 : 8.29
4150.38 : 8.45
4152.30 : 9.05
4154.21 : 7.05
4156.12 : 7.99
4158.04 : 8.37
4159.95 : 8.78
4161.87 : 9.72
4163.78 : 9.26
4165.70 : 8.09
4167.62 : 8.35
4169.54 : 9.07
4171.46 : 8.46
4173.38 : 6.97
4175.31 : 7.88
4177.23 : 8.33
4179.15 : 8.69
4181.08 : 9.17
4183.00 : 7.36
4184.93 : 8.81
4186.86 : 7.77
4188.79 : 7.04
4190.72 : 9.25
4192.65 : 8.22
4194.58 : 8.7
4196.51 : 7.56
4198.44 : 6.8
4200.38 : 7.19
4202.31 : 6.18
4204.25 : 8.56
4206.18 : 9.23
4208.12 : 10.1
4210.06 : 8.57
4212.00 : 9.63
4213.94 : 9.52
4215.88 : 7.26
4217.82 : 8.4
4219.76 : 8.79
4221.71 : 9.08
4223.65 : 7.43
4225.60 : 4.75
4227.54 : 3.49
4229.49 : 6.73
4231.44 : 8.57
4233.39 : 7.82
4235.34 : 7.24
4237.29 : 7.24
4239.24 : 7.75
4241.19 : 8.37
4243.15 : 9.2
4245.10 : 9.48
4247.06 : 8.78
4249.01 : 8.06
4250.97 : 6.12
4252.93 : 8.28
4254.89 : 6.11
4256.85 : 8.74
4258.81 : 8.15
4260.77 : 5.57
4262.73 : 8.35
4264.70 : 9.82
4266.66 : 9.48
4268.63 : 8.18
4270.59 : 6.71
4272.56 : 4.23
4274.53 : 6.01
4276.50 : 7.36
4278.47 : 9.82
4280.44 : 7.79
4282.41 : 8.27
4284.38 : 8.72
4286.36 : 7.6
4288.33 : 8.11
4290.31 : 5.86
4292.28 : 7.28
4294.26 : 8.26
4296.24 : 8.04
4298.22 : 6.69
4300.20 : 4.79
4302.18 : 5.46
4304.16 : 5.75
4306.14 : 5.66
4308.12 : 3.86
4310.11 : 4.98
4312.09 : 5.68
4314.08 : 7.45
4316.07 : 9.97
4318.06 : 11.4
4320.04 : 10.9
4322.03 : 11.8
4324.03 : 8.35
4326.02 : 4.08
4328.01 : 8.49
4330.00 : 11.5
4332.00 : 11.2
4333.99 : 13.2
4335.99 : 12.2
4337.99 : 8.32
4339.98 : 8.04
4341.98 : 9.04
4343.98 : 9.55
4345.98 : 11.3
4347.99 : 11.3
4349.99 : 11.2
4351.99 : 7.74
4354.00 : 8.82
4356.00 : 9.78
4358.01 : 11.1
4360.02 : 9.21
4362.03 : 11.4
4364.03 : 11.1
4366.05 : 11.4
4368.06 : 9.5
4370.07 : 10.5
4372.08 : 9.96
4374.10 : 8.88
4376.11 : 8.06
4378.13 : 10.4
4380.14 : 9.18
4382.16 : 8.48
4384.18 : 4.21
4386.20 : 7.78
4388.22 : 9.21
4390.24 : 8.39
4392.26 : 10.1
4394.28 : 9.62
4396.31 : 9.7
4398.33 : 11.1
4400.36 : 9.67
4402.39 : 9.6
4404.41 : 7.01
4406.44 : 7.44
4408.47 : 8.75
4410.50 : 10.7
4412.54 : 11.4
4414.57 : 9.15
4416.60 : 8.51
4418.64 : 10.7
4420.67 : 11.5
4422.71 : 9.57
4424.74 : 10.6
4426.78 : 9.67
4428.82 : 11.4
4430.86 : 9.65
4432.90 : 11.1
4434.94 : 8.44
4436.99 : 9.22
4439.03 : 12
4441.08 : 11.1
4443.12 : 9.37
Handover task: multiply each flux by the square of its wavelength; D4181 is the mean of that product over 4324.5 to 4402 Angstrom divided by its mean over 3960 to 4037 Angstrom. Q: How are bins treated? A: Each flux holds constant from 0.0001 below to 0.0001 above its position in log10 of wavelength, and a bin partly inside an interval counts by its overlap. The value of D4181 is 1.79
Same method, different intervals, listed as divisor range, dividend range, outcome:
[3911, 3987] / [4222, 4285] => 2.14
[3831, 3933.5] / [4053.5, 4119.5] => 2.51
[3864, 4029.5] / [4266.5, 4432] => 2.14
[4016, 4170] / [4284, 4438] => 1.27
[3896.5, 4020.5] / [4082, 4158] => 1.82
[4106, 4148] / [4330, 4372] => 1.35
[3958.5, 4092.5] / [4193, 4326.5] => 1.24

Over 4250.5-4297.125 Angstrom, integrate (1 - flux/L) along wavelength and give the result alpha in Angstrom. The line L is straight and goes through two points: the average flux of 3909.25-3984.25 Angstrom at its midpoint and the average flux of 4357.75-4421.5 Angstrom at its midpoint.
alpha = 2.41 Angstrom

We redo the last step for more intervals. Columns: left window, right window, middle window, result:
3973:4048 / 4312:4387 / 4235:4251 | 1.2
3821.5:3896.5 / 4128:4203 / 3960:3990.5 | 2.6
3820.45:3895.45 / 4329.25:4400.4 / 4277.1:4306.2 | 5.1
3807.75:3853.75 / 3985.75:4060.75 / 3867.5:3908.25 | 3.2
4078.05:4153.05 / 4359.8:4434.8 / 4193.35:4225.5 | 2.5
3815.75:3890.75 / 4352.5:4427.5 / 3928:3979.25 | 7.9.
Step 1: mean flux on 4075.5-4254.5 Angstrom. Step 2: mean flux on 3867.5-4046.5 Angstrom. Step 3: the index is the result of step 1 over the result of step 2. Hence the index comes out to 1.59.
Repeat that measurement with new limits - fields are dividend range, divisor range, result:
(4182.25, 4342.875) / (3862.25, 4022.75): 1.63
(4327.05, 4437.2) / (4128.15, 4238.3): 1.21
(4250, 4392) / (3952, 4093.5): 1.23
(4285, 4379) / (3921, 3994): 2.08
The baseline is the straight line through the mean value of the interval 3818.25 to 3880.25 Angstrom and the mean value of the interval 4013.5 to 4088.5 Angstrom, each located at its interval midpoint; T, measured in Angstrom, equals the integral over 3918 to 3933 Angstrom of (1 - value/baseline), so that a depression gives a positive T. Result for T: 4.4 Angstrom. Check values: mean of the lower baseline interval 2.89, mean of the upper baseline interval 7.55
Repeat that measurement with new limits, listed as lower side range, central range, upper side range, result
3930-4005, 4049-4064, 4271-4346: -4.8 Angstrom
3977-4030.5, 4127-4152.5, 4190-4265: -1.1 Angstrom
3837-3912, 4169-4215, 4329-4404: -4.3 Angstrom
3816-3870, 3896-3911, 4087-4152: -1.3 Angstrom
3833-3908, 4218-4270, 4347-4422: 0.8 Angstrom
